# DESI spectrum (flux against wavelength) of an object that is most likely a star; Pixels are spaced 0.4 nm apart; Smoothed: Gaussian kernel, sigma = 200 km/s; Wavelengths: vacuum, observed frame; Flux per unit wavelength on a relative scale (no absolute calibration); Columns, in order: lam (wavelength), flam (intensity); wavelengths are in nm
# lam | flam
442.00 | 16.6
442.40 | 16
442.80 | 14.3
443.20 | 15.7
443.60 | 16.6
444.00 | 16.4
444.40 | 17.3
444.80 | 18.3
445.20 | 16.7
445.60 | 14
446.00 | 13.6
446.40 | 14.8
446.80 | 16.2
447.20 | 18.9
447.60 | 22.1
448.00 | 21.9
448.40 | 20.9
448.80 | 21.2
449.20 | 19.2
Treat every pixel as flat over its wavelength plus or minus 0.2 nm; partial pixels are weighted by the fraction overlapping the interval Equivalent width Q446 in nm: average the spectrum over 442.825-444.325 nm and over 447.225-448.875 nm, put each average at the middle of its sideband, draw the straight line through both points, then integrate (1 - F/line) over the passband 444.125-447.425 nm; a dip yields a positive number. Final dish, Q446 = 0.41 nm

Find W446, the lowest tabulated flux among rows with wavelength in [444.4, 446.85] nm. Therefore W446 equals 13.6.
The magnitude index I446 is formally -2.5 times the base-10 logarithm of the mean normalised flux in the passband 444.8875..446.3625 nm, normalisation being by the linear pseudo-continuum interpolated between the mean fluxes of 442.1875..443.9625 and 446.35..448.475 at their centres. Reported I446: 0.18 mag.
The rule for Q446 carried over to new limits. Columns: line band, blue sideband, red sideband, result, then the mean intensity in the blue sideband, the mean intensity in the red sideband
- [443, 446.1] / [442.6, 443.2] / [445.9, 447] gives -0.27 nm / 14.8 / 15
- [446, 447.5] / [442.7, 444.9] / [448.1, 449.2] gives 0.20 nm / 16.4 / 20.8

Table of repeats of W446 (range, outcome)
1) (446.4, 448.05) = 16.2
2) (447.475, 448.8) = 20.9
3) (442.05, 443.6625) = 14.3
